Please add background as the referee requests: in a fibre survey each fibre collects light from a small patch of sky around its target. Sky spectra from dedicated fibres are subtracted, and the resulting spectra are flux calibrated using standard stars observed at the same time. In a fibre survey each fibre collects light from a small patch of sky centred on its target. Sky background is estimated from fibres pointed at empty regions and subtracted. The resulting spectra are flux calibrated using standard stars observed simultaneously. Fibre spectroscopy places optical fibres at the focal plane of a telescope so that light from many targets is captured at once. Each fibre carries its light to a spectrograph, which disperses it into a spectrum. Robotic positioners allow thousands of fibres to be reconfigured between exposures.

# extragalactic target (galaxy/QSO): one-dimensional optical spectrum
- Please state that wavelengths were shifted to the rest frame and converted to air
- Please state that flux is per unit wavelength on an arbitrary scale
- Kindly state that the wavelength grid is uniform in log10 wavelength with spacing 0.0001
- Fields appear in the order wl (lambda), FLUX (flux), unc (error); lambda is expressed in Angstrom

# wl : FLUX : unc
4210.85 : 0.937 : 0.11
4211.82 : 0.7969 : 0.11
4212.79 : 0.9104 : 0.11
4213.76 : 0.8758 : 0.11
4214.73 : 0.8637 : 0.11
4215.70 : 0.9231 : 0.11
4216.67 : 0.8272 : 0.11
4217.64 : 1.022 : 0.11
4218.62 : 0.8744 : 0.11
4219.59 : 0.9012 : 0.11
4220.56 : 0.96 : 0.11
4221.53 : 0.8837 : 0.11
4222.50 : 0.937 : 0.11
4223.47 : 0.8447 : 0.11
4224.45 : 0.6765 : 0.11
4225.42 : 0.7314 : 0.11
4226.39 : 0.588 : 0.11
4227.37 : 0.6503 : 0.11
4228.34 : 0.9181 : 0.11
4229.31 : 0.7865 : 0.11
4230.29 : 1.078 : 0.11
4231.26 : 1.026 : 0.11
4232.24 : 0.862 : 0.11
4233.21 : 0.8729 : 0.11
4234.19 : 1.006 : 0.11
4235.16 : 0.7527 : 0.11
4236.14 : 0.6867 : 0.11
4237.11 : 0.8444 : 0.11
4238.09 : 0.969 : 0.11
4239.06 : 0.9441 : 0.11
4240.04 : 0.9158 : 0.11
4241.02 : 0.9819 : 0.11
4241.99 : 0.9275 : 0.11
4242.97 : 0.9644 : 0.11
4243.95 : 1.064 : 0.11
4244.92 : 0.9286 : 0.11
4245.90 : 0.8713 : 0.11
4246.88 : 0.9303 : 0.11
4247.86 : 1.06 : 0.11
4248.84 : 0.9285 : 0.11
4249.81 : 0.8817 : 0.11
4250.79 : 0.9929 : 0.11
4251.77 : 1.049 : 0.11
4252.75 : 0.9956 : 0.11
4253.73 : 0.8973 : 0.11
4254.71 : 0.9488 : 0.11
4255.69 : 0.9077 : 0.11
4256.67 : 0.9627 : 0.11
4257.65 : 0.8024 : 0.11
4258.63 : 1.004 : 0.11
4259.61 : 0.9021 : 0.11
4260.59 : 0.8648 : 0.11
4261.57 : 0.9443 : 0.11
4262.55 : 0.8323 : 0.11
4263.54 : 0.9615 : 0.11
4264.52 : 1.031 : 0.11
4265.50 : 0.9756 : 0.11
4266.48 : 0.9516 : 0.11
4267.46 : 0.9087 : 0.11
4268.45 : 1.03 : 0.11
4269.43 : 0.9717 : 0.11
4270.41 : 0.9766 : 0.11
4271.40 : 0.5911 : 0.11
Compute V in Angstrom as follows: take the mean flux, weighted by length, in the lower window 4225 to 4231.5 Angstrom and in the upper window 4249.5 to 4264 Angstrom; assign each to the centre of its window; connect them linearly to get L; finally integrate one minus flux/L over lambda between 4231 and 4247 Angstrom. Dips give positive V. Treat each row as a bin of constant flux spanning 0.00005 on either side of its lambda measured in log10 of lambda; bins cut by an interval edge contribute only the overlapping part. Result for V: -1.0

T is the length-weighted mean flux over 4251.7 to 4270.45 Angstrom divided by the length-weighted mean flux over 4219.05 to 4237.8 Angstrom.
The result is 1.12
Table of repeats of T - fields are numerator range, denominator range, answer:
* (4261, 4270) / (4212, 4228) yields 1.14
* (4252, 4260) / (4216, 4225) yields 1.06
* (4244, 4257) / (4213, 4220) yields 1.06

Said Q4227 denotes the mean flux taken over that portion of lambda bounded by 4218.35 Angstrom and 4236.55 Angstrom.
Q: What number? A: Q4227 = 0.844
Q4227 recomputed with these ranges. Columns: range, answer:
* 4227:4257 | 0.924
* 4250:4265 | 0.938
